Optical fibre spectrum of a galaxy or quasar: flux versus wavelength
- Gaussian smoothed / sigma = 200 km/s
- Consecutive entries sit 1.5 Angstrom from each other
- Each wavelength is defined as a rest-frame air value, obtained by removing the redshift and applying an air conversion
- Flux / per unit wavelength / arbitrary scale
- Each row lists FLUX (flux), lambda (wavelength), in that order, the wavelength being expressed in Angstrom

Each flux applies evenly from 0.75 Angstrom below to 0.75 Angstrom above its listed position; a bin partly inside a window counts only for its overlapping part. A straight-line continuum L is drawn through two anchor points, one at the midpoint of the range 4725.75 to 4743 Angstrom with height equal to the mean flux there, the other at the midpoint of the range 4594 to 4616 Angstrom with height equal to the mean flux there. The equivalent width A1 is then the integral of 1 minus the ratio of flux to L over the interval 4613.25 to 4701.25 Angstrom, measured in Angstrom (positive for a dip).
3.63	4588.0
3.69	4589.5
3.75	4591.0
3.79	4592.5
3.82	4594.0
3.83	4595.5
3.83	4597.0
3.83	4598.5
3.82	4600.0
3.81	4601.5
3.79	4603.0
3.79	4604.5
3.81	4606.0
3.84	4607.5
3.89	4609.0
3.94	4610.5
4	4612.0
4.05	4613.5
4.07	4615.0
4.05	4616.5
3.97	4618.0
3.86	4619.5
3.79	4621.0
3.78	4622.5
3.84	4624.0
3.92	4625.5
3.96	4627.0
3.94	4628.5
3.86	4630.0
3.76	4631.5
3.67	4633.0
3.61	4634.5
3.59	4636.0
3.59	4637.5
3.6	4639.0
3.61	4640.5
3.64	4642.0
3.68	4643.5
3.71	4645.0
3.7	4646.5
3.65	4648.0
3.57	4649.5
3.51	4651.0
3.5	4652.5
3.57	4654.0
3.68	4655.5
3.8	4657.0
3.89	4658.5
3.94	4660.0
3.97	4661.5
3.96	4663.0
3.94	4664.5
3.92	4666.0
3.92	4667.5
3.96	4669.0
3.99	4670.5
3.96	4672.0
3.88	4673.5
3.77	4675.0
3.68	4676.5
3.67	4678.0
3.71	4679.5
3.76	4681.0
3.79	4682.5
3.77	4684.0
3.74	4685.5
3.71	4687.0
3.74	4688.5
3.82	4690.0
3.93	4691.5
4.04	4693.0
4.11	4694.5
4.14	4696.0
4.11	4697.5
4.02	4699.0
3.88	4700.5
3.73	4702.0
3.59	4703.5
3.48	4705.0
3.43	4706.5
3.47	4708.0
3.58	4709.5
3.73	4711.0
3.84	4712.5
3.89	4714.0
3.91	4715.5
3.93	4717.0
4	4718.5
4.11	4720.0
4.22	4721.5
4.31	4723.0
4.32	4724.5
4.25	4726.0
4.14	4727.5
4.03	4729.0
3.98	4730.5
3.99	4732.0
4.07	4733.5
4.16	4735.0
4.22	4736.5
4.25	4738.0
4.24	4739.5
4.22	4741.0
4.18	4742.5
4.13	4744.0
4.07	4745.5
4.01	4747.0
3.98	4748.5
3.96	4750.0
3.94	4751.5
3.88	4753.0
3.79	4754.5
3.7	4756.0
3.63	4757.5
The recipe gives 3.70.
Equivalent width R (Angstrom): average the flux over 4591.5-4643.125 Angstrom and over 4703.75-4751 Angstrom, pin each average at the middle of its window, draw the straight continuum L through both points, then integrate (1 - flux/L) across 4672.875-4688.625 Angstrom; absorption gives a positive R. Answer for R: 0.7 Angstrom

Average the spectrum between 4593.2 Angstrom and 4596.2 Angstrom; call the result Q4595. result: 3.82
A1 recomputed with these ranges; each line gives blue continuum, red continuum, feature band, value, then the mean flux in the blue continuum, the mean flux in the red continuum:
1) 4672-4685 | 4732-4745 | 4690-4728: 0.5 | 3.77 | 4.17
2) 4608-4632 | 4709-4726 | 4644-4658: 1.1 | 3.92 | 4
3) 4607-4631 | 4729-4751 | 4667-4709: 2.2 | 3.92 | 4.1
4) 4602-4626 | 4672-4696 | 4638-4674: 0.8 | 3.9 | 3.82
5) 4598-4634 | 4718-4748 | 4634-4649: 1.1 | 3.88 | 4.14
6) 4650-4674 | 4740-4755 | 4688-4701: -0.3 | 3.83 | 4.02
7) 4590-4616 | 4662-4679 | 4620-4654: 1.5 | 3.86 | 3.88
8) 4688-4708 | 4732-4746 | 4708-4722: 0.3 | 3.83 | 4.16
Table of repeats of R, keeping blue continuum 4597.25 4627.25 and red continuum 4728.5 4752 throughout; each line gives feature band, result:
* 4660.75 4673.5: 0.1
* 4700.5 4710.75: 1.2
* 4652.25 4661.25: 0.5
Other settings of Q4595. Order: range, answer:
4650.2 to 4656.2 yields 3.56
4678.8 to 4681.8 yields 3.74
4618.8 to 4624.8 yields 3.82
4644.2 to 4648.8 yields 3.69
